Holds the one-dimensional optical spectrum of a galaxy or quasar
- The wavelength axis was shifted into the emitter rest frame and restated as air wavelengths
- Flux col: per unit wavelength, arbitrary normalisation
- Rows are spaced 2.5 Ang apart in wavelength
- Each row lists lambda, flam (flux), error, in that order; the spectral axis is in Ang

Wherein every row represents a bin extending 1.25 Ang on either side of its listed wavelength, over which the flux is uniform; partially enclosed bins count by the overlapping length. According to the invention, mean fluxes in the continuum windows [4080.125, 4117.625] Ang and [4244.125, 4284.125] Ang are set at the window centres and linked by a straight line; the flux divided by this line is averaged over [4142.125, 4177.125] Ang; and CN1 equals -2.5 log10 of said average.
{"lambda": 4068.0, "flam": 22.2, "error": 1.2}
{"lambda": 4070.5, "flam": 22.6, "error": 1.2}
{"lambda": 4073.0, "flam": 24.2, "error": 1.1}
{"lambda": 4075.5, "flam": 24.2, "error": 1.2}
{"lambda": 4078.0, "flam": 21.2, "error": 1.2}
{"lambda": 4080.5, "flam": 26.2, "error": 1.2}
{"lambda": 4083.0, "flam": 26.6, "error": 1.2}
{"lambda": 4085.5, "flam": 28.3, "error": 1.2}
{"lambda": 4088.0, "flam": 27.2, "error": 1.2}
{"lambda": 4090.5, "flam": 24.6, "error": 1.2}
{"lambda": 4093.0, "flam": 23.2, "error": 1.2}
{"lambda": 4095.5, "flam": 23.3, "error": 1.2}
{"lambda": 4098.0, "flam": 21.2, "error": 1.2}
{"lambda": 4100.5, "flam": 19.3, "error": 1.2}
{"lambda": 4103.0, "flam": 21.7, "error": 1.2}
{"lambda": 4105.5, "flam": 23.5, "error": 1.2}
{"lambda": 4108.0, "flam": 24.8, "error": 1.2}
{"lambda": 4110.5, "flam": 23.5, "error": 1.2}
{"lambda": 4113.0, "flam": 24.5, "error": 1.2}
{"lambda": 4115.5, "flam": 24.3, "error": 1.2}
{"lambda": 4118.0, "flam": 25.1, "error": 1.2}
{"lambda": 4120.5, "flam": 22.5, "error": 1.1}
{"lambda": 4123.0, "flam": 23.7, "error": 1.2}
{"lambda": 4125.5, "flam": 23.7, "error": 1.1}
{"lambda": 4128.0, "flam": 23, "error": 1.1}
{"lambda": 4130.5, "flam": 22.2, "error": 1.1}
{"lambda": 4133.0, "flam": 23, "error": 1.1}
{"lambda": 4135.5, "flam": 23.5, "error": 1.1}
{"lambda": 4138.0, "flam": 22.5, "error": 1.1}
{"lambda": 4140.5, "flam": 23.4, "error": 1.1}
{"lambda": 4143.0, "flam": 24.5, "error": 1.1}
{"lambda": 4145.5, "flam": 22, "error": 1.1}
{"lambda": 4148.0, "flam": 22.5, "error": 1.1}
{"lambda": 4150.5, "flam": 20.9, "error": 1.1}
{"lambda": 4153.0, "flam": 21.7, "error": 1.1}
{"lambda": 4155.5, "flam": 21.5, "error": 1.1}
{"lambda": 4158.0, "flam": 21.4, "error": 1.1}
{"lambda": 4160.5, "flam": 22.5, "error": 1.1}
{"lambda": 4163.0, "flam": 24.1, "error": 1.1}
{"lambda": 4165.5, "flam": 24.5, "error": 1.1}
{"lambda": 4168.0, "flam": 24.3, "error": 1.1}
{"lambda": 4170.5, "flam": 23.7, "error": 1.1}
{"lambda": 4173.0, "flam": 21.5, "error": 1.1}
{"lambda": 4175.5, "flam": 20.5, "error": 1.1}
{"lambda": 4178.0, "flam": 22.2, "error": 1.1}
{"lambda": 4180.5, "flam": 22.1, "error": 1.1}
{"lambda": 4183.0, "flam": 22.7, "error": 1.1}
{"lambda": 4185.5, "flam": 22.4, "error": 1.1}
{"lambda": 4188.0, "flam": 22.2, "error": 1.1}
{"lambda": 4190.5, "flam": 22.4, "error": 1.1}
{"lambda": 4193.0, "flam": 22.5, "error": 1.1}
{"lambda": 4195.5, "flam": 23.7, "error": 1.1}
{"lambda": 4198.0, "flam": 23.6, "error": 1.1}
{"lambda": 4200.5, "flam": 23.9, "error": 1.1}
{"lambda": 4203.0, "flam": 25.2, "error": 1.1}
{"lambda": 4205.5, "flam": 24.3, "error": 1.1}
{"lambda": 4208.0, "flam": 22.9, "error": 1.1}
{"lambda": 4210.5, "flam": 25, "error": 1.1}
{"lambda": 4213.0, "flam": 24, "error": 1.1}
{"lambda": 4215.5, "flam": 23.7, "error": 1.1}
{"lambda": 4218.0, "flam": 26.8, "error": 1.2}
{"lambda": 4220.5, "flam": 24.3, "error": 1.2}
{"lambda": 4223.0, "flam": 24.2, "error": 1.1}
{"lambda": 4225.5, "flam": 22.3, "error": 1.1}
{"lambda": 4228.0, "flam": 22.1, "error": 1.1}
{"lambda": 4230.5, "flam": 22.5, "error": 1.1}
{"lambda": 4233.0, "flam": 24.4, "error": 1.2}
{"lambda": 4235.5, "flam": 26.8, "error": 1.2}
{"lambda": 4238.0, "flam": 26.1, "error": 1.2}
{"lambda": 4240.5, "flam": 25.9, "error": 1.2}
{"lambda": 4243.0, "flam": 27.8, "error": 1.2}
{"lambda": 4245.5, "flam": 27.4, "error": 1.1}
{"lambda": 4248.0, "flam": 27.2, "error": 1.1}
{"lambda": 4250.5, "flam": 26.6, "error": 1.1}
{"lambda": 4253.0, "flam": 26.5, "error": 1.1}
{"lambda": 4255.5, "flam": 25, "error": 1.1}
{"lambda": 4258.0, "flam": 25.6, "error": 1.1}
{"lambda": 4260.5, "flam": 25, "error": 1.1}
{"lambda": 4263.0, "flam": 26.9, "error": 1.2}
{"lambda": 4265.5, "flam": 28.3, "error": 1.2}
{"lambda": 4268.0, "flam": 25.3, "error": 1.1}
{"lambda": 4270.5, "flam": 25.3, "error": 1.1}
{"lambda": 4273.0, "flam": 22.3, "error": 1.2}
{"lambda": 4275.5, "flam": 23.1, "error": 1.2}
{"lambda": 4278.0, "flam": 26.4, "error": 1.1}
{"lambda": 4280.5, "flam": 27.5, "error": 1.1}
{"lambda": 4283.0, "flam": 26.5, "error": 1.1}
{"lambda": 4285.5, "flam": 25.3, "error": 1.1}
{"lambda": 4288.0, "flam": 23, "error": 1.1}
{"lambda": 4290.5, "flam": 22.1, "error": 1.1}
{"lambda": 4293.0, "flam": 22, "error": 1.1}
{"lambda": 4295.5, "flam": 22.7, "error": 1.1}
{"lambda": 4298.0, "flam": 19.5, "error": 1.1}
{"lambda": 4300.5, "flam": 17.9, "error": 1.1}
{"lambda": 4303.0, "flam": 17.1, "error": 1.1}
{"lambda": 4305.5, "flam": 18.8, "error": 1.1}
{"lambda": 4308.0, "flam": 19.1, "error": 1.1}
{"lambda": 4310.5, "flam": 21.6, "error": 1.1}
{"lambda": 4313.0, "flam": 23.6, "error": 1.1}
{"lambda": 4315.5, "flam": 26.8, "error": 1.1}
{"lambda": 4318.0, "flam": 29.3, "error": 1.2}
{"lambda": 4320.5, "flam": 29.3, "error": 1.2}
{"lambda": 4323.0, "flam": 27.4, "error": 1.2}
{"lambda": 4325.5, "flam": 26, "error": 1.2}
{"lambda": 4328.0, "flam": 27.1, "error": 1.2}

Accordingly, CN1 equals 0.10 mag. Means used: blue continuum 24.1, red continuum 25.9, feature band 22.5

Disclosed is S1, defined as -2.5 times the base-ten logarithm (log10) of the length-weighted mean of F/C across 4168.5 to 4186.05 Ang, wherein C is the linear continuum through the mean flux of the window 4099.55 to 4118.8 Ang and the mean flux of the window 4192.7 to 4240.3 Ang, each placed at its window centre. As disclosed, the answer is 0.08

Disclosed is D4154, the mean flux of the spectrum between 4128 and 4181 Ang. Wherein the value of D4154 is 22.6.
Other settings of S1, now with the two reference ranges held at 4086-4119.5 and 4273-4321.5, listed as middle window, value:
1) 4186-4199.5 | 0.03 mag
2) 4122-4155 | 0.04 mag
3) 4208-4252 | -0.08 mag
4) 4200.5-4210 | -0.03 mag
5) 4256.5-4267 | -0.14 mag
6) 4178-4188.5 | 0.05 mag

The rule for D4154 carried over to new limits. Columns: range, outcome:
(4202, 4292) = 25.1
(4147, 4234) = 23.1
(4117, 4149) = 23.2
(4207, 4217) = 24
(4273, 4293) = 24.5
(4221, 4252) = 25.3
